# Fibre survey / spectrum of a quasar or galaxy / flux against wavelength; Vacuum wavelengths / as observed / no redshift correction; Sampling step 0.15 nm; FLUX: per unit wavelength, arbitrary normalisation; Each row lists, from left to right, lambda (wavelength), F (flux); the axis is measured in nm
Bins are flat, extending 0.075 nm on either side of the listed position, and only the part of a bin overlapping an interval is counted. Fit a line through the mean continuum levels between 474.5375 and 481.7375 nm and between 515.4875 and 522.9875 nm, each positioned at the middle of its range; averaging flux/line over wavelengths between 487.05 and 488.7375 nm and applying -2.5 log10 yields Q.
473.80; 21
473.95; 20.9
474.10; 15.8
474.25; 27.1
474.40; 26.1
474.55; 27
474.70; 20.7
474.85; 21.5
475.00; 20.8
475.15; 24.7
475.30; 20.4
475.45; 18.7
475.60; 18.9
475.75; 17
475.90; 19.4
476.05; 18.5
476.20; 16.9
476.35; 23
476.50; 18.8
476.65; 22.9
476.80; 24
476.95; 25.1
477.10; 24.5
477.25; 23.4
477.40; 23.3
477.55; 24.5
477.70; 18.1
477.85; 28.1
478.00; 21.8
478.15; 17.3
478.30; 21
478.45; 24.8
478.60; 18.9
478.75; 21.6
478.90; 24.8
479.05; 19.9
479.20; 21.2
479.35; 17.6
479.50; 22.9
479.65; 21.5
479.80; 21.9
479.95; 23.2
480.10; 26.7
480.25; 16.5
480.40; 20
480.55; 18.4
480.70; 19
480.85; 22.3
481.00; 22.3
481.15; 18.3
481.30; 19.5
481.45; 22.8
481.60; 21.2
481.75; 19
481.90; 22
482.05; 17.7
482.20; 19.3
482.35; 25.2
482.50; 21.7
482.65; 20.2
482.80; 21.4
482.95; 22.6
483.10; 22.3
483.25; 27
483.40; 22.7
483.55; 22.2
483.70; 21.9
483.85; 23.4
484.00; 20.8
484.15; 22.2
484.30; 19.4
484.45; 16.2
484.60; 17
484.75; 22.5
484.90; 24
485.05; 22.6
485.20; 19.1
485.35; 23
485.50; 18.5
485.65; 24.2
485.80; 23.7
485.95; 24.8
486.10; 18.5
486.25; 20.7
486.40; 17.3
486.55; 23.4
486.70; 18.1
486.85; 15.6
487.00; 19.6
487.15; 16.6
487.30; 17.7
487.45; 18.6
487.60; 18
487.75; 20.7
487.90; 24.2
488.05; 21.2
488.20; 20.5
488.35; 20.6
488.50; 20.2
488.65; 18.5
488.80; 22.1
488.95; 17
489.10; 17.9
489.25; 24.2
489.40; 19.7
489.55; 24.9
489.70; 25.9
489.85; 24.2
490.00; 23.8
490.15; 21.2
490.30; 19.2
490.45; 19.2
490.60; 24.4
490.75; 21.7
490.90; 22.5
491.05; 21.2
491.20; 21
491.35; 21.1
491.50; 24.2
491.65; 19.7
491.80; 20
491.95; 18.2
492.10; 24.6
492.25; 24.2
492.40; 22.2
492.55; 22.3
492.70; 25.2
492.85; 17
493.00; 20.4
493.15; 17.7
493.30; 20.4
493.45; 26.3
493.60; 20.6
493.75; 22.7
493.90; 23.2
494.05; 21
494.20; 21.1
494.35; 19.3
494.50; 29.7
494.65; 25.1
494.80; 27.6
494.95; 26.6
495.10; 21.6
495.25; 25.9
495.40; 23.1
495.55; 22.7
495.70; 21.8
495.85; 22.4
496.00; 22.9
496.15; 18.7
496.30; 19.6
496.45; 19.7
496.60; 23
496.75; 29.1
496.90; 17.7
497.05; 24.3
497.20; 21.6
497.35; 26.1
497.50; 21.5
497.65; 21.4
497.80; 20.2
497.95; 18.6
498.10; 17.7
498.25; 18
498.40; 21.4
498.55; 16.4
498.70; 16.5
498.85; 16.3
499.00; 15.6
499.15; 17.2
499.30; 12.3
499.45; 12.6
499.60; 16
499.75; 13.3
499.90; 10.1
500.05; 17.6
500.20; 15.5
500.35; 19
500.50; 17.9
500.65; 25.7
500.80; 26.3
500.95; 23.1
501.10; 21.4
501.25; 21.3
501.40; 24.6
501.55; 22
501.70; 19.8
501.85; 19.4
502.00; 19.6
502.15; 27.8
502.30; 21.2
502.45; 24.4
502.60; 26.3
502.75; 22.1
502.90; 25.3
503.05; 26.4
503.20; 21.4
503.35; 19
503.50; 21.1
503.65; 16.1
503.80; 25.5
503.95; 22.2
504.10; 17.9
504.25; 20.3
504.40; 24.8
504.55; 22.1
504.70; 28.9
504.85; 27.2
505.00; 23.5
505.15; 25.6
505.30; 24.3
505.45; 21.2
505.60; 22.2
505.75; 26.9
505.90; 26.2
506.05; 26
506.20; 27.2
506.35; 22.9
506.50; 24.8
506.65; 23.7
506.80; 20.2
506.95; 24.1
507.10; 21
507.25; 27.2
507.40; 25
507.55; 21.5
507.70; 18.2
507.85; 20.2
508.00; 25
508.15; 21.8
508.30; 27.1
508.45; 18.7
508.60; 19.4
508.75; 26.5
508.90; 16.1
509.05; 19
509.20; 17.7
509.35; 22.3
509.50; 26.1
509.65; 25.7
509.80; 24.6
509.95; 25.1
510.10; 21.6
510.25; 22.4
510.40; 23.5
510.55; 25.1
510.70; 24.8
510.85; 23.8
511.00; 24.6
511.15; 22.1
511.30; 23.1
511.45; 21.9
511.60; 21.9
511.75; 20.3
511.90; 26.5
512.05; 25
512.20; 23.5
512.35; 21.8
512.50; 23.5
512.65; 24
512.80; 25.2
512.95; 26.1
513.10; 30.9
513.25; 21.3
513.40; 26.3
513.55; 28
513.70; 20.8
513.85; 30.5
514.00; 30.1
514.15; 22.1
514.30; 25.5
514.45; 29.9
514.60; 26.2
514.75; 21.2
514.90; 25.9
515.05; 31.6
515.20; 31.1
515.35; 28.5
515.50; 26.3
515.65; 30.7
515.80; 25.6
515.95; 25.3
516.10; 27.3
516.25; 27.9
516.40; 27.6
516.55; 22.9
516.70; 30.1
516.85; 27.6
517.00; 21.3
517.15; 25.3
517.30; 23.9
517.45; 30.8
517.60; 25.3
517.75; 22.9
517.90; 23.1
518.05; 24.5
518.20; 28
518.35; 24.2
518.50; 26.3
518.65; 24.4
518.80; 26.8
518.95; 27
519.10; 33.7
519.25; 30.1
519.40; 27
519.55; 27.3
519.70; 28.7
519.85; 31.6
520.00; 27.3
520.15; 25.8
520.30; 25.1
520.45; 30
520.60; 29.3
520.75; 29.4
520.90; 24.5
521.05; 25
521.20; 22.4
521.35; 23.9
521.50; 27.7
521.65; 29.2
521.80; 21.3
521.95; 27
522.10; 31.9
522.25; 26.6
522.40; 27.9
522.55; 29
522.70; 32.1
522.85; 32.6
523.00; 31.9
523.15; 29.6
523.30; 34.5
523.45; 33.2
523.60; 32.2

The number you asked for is 0.15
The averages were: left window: 21.3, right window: 27.1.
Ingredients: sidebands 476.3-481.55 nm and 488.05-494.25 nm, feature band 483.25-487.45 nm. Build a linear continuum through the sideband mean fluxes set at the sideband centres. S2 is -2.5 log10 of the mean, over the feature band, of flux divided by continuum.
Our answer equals 0.048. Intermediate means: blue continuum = 21.7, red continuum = 21.5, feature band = 20.7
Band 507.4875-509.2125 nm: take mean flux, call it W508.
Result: 21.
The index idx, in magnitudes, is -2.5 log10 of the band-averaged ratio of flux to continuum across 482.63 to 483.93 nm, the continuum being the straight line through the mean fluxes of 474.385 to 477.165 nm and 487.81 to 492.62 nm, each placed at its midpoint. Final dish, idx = -0.06 mag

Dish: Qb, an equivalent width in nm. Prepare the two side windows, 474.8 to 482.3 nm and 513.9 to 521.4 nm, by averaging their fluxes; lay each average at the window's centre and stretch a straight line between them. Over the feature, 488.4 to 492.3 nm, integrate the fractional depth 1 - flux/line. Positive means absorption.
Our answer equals 0.22 nm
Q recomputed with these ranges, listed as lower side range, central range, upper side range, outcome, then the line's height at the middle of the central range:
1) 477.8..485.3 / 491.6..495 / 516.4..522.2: 0.03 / 23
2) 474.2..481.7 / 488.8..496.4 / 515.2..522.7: 0.06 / 23.5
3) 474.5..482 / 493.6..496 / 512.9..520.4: 0.01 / 23.7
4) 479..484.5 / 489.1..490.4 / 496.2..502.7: -0.10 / 20.6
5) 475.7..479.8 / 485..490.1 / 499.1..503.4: 0.01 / 21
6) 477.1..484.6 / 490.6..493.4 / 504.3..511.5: 0.04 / 22.2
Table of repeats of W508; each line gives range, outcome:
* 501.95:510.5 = 23.1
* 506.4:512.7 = 22.9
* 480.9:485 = 21.3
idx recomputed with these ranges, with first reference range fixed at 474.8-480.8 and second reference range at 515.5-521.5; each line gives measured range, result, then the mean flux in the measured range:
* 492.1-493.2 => 0.08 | 21.6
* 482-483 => 0.04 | 21.2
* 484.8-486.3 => 0.02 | 21.9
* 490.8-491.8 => 0.08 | 21.5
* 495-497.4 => 0.06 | 22.5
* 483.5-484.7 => 0.09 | 20.4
